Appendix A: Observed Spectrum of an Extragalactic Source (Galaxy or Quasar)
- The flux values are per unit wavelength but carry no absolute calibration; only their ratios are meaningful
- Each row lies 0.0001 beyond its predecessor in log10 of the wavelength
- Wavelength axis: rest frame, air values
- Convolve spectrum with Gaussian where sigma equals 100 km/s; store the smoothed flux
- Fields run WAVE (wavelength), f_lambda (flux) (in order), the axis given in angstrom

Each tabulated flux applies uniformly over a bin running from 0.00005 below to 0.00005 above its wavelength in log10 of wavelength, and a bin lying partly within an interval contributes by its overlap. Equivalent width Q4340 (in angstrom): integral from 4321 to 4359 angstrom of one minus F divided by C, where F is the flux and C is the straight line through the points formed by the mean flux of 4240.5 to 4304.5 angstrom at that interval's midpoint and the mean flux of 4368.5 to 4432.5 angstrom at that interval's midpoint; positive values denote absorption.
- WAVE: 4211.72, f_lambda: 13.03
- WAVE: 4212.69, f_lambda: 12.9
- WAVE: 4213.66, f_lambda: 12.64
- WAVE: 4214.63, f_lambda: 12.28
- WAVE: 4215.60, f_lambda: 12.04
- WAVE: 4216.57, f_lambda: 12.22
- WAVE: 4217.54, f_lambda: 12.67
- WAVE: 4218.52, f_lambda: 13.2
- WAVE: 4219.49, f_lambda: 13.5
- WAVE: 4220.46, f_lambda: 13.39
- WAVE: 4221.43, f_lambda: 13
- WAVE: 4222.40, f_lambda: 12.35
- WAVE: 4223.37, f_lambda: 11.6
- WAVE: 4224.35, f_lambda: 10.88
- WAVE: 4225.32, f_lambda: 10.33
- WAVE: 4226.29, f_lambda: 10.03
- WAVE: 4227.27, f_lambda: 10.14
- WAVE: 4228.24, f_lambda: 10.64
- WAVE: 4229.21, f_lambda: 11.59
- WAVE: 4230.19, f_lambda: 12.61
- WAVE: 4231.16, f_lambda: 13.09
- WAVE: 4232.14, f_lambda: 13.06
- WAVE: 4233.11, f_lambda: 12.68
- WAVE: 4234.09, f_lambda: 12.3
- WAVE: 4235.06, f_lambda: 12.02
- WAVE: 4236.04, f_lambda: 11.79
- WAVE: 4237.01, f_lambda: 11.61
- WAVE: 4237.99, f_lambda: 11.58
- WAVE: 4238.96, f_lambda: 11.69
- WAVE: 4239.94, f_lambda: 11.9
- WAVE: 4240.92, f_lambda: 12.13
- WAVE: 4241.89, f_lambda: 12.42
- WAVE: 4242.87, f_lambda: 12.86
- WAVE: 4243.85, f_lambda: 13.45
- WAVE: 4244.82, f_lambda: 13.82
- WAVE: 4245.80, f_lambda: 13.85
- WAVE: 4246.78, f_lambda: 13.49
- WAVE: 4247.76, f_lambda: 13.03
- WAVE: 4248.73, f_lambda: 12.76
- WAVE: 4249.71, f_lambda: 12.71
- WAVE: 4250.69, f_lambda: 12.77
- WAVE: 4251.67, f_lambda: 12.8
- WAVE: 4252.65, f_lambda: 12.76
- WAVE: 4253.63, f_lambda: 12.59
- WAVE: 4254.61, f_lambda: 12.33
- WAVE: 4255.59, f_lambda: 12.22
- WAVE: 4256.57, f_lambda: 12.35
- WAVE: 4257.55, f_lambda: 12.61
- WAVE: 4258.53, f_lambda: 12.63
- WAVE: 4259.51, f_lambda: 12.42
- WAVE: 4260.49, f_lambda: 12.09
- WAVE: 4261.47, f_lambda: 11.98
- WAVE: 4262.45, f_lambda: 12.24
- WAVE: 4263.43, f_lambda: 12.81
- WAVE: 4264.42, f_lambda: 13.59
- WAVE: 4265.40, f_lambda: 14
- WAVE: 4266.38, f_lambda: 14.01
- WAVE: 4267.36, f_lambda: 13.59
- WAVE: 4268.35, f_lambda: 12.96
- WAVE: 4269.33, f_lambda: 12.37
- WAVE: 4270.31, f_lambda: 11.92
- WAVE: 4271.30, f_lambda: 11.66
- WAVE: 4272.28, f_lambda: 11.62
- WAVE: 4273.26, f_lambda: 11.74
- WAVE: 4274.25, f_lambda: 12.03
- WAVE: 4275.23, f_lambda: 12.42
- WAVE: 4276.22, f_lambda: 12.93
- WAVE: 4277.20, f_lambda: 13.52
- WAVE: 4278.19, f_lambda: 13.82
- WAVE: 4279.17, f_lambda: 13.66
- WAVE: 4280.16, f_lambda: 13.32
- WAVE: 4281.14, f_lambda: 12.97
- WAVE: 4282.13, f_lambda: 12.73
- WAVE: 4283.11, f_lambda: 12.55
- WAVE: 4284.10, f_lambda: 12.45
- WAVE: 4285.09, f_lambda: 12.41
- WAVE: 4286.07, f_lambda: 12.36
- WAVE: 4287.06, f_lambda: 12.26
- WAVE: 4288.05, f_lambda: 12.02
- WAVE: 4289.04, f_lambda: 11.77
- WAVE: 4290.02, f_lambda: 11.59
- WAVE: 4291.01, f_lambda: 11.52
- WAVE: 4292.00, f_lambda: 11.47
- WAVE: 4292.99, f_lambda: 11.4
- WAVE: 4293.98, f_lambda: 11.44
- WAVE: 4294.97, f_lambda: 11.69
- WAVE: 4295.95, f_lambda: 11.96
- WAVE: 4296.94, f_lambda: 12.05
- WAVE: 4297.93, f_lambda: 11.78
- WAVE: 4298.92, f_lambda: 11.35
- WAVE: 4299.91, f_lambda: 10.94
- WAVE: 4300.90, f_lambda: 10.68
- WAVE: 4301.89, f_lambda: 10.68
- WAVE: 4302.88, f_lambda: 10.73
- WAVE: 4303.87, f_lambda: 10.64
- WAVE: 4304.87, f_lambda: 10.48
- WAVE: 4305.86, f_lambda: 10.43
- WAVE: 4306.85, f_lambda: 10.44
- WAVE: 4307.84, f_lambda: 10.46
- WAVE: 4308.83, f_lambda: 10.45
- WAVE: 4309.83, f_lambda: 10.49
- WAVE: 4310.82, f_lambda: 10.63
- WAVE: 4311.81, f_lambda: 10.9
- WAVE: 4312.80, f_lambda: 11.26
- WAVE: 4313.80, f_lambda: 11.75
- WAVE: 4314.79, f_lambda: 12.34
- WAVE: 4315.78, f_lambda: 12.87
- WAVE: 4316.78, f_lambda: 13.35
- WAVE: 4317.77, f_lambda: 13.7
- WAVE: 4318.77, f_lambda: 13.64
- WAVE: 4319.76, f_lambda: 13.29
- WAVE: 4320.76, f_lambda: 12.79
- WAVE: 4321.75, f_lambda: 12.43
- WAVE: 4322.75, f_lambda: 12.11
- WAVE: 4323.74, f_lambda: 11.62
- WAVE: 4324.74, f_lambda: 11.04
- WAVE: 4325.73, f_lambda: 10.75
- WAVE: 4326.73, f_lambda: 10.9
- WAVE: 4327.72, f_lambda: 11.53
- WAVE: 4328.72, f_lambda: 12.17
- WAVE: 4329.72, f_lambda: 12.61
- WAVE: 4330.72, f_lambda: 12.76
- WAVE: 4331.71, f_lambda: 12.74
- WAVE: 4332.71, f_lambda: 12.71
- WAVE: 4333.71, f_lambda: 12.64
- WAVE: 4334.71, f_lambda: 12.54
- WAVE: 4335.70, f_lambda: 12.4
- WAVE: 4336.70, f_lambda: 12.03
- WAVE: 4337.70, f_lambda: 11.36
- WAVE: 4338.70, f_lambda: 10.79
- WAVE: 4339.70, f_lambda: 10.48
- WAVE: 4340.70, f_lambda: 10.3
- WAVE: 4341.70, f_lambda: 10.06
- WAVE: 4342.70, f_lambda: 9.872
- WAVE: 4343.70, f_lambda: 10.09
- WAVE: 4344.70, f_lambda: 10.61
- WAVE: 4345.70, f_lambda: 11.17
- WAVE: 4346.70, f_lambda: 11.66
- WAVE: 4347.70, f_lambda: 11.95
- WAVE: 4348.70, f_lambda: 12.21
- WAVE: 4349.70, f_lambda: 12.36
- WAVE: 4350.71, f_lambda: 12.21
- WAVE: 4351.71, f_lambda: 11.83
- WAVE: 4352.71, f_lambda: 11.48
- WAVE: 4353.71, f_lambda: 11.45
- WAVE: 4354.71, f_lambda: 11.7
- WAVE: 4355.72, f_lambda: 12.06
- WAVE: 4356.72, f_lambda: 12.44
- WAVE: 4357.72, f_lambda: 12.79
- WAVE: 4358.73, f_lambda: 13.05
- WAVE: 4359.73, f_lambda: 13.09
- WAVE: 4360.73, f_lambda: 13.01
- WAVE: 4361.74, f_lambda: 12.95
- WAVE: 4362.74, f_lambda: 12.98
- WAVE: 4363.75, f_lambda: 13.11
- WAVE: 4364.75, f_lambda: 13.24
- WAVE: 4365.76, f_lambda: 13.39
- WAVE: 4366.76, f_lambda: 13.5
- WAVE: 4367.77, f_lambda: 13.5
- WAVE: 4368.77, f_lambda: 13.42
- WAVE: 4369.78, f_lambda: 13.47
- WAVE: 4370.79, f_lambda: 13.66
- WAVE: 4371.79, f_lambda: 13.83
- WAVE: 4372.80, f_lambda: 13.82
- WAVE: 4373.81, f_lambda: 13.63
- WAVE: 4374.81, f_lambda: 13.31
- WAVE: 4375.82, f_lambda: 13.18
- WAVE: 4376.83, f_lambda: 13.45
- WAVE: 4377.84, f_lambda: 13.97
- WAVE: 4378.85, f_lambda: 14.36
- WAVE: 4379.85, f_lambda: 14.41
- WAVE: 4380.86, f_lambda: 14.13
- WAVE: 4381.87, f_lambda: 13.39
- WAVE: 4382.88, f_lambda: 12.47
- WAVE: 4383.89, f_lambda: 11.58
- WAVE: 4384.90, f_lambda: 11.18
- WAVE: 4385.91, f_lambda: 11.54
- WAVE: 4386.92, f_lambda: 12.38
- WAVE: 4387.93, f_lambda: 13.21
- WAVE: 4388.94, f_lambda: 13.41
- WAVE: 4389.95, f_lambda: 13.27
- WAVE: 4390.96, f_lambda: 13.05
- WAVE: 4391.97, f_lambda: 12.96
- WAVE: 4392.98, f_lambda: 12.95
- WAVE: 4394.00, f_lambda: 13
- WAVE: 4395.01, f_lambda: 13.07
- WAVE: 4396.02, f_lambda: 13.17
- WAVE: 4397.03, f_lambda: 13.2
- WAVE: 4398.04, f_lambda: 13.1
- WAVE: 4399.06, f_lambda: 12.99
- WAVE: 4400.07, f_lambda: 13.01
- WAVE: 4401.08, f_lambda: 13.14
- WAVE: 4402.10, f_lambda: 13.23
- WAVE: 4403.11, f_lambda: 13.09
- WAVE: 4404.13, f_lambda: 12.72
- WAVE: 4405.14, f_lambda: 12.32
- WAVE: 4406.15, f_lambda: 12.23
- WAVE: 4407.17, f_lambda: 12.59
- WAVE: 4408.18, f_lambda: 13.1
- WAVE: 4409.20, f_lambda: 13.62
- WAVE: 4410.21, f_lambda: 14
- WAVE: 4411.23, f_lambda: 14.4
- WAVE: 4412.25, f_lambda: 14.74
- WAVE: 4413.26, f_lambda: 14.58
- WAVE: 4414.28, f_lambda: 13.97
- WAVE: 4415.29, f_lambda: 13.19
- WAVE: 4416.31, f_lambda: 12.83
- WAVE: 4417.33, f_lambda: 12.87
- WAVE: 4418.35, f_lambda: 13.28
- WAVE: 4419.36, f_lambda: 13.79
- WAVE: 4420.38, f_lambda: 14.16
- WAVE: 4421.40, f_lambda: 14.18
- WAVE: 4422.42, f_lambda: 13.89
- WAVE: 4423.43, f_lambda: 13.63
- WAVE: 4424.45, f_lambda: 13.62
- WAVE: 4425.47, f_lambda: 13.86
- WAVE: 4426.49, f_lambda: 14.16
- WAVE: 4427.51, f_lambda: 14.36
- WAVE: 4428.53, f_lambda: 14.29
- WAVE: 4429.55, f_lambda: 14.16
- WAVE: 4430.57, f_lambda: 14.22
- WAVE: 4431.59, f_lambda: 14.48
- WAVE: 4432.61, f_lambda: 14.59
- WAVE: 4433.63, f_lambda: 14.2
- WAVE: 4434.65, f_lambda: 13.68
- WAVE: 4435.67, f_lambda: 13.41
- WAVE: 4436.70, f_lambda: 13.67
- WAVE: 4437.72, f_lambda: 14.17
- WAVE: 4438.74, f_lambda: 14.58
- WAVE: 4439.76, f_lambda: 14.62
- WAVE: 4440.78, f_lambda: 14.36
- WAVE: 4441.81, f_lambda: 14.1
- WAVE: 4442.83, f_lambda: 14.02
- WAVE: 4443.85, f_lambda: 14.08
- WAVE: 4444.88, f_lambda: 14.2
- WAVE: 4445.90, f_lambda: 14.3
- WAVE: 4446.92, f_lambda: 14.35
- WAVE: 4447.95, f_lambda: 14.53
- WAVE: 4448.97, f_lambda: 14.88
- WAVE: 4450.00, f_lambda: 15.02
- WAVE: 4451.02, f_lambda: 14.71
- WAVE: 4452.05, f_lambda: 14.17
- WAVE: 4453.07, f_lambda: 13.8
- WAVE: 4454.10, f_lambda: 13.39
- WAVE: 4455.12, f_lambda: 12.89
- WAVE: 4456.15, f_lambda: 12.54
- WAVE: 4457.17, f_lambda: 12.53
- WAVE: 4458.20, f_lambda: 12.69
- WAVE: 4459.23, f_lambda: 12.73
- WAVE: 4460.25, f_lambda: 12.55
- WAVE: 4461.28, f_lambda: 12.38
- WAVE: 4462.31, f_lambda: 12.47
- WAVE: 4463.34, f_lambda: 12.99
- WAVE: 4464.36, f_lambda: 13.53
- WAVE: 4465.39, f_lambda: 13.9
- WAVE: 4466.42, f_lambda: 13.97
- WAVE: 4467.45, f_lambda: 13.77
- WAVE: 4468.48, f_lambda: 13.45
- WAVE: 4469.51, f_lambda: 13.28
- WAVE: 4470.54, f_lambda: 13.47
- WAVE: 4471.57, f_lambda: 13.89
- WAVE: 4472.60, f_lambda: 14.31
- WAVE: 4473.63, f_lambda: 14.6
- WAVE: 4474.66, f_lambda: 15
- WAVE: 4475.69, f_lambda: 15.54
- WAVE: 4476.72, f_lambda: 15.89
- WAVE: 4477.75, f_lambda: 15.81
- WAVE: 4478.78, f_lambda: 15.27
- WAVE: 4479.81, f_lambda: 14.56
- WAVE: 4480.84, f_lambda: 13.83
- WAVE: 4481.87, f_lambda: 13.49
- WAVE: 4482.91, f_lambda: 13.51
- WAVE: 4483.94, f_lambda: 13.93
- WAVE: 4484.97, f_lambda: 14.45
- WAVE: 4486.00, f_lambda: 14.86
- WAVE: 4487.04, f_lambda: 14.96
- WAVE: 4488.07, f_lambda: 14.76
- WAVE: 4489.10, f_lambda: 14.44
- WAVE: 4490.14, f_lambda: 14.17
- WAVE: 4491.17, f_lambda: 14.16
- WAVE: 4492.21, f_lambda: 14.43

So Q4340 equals 3.6 angstrom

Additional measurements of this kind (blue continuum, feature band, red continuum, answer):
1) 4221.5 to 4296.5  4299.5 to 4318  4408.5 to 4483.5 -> 2.3 angstrom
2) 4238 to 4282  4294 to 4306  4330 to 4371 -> 1.3 angstrom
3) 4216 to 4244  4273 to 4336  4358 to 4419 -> 3.3 angstrom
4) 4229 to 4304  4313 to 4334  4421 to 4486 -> 0.8 angstrom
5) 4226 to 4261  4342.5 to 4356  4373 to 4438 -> 1.6 angstrom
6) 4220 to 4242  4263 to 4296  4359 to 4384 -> -0.3 angstrom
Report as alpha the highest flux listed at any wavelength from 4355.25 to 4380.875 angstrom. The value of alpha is 14.41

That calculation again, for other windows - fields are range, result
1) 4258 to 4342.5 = 14.01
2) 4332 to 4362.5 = 13.09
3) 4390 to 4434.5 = 14.74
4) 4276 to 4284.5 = 13.82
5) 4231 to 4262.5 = 13.85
